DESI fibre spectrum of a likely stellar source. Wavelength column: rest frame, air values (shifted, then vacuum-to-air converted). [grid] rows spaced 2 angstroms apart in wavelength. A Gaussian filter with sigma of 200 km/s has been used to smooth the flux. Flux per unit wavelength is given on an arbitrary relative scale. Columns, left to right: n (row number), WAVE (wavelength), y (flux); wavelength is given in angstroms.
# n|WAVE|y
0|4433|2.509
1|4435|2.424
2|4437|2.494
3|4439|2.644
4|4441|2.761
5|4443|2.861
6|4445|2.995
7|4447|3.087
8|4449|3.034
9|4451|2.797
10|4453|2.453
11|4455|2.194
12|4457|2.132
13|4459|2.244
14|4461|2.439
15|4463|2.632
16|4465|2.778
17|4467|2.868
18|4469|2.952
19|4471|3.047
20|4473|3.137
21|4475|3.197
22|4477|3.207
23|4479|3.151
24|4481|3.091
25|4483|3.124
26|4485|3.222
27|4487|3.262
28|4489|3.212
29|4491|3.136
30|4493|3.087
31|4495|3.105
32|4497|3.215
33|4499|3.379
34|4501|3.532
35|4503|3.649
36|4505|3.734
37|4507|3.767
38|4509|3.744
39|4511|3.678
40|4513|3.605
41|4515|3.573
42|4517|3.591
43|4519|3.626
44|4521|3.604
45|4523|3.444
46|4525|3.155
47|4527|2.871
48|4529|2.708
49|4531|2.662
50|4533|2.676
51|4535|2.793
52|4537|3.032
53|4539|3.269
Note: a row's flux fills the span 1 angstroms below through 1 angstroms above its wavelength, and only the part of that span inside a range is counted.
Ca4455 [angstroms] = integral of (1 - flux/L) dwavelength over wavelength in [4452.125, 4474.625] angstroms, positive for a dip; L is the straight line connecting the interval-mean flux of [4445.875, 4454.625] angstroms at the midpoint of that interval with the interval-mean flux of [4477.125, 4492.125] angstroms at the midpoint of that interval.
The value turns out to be 2.3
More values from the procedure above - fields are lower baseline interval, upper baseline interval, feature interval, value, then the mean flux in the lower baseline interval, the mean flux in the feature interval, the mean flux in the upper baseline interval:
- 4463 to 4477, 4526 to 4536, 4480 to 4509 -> -4.5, 2.99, 3.34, 2.74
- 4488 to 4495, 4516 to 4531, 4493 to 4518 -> -2.7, 3.14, 3.53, 3.24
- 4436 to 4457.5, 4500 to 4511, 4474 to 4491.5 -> 0.6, 2.69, 3.18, 3.68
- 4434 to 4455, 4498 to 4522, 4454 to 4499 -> 3.3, 2.73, 2.94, 3.62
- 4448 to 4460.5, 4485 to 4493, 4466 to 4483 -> -1.1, 2.47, 3.08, 3.19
